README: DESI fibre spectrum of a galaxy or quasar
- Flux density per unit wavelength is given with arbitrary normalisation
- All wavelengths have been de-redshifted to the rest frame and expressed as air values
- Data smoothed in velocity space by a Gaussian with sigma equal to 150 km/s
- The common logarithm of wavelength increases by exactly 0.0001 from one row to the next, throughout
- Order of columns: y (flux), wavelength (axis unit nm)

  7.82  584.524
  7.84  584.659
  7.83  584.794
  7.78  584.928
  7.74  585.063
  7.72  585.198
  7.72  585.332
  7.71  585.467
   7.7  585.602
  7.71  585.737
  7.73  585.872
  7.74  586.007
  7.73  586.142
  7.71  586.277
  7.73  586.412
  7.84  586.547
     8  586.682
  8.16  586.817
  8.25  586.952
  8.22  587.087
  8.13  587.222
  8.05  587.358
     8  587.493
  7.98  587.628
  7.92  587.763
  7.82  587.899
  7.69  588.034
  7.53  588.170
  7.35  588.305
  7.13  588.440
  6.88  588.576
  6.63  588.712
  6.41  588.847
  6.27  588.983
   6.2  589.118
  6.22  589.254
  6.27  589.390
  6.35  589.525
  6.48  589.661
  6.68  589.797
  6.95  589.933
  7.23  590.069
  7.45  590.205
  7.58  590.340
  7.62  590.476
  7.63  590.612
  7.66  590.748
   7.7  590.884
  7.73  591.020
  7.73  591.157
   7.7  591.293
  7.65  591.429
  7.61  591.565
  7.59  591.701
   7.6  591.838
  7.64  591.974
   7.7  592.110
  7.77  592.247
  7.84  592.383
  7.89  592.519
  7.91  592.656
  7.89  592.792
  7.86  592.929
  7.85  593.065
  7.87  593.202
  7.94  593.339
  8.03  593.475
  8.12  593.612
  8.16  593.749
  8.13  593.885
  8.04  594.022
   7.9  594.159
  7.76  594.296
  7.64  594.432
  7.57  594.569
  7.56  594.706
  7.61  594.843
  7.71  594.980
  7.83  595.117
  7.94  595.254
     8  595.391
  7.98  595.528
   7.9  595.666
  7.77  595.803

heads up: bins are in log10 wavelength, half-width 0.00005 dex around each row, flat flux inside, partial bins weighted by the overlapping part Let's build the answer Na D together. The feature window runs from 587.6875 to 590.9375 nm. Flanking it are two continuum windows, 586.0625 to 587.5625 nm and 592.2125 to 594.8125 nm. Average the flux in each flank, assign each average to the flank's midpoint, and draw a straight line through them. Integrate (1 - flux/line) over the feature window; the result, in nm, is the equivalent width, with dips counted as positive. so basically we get 0.359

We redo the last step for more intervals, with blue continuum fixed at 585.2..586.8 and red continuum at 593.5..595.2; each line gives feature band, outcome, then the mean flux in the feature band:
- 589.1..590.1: 0.16 nm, 6.54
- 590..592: 0.05 nm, 7.61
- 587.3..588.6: 0.02 nm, 7.66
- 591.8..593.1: 0.00 nm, 7.8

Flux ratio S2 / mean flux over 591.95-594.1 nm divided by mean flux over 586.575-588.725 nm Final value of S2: 1.0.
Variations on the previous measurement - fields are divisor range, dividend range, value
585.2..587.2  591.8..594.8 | 1.00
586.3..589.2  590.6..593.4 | 1.03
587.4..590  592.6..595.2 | 1.12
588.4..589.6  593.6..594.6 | 1.22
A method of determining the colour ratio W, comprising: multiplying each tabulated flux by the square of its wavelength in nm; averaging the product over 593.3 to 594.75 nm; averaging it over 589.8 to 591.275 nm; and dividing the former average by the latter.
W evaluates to 1.1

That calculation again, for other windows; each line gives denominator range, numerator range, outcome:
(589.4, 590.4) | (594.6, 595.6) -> 1.15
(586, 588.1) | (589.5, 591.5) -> 0.94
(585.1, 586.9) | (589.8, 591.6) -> 0.98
